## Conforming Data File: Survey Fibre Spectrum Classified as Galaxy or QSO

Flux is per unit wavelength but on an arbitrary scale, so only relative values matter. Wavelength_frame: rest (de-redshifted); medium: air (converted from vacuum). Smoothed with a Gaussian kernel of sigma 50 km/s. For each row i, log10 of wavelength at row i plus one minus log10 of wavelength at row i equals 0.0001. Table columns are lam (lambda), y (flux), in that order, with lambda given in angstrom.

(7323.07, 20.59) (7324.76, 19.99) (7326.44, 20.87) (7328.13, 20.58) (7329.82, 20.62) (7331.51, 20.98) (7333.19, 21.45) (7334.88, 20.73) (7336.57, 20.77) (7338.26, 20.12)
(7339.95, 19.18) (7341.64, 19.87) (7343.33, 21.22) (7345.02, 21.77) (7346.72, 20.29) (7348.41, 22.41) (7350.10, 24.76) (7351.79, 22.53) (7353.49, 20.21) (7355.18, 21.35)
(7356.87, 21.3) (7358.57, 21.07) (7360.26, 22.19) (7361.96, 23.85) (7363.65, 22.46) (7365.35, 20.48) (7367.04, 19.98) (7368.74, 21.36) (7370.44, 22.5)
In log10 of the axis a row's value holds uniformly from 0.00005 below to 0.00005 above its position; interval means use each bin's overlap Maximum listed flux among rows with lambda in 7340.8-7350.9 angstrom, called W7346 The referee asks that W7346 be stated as 24.76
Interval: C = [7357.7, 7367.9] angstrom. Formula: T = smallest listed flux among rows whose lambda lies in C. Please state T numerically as 19.98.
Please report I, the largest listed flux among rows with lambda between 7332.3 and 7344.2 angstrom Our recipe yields 21.45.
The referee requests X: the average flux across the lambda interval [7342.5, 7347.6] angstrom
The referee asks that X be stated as 21.1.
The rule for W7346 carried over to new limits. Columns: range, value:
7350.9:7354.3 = 22.53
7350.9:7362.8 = 23.85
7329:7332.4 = 20.98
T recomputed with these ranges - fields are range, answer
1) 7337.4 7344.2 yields 19.18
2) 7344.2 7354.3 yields 20.21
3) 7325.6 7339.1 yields 20.12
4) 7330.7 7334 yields 20.98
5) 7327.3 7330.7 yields 20.58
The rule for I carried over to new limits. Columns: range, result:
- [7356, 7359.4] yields 21.3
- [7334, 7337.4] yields 20.77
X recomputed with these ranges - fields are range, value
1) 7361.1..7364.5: 23.1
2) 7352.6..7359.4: 21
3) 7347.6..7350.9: 23.6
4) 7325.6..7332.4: 20.8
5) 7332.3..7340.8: 20.5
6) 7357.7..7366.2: 22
